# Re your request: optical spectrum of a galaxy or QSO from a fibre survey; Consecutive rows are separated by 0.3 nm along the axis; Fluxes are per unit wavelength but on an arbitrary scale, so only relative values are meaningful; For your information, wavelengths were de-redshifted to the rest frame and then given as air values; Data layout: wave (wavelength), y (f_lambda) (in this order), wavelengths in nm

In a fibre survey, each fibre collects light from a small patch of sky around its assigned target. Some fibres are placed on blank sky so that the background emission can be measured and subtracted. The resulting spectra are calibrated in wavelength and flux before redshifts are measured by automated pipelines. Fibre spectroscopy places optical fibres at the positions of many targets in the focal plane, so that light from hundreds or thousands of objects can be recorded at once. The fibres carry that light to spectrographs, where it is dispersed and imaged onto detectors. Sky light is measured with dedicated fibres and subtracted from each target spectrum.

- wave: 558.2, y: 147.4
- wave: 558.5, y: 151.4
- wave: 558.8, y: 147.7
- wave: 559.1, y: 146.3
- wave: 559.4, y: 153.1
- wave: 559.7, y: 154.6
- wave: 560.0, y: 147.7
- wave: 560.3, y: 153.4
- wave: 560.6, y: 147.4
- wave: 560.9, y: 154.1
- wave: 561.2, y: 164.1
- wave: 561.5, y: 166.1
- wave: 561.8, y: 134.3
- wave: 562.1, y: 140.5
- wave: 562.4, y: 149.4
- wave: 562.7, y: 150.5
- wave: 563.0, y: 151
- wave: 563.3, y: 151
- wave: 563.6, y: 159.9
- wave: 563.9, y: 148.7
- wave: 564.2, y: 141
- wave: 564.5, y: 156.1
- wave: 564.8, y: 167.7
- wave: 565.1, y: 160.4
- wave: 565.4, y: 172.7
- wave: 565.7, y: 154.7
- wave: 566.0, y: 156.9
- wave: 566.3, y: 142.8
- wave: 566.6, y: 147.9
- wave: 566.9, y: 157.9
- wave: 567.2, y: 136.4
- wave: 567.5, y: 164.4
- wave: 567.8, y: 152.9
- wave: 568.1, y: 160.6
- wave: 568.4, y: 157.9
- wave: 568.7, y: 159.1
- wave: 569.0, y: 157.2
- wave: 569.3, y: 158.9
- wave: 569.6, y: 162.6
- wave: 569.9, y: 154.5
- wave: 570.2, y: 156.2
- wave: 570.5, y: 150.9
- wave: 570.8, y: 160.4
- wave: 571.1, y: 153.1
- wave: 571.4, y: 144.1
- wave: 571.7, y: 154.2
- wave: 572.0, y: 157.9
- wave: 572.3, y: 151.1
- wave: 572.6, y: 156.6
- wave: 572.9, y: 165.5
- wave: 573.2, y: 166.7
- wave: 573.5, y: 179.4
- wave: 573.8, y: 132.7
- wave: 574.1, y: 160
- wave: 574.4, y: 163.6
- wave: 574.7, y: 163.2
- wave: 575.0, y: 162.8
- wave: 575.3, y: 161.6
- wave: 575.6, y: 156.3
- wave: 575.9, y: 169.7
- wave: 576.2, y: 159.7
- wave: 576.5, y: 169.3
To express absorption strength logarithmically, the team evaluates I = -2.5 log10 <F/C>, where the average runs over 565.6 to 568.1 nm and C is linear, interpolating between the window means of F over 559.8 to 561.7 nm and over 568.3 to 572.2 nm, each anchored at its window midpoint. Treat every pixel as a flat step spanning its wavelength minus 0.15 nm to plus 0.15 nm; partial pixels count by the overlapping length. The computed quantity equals 0.02 mag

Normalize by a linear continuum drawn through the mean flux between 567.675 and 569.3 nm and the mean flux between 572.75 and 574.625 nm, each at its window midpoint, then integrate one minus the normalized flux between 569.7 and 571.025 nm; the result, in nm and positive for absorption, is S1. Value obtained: 0.03 nm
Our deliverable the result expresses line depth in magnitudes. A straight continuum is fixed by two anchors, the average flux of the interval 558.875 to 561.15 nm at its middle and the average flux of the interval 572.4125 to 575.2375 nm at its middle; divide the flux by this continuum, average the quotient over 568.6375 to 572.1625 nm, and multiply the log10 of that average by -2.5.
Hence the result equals 0.021 mag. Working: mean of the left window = 151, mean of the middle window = 156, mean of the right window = 161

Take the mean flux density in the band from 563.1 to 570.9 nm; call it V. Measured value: 156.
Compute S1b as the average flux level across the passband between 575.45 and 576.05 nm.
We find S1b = 163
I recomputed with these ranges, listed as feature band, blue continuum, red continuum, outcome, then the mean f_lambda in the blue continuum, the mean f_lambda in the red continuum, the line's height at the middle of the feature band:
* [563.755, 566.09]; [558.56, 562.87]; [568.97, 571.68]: -0.03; 151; 155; 153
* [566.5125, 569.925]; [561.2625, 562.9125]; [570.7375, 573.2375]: -0.02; 149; 156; 153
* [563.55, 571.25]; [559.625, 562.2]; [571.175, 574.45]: -0.01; 151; 157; 155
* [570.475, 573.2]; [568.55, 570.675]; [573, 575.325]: 0.02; 157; 161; 159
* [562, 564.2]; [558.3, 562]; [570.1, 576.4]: 0.02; 151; 158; 153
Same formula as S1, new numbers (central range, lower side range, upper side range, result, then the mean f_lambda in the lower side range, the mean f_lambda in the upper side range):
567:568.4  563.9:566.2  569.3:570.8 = 0.03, 158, 157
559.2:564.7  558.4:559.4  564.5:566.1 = 0.13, 149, 162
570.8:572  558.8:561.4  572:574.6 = 0.04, 153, 159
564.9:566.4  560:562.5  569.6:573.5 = -0.05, 151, 157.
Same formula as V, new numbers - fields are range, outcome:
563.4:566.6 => 156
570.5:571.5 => 153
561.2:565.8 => 154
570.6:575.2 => 158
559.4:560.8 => 151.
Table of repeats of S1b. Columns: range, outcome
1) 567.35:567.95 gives 159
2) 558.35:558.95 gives 150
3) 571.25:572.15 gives 152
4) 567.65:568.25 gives 157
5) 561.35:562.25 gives 147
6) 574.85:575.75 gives 160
